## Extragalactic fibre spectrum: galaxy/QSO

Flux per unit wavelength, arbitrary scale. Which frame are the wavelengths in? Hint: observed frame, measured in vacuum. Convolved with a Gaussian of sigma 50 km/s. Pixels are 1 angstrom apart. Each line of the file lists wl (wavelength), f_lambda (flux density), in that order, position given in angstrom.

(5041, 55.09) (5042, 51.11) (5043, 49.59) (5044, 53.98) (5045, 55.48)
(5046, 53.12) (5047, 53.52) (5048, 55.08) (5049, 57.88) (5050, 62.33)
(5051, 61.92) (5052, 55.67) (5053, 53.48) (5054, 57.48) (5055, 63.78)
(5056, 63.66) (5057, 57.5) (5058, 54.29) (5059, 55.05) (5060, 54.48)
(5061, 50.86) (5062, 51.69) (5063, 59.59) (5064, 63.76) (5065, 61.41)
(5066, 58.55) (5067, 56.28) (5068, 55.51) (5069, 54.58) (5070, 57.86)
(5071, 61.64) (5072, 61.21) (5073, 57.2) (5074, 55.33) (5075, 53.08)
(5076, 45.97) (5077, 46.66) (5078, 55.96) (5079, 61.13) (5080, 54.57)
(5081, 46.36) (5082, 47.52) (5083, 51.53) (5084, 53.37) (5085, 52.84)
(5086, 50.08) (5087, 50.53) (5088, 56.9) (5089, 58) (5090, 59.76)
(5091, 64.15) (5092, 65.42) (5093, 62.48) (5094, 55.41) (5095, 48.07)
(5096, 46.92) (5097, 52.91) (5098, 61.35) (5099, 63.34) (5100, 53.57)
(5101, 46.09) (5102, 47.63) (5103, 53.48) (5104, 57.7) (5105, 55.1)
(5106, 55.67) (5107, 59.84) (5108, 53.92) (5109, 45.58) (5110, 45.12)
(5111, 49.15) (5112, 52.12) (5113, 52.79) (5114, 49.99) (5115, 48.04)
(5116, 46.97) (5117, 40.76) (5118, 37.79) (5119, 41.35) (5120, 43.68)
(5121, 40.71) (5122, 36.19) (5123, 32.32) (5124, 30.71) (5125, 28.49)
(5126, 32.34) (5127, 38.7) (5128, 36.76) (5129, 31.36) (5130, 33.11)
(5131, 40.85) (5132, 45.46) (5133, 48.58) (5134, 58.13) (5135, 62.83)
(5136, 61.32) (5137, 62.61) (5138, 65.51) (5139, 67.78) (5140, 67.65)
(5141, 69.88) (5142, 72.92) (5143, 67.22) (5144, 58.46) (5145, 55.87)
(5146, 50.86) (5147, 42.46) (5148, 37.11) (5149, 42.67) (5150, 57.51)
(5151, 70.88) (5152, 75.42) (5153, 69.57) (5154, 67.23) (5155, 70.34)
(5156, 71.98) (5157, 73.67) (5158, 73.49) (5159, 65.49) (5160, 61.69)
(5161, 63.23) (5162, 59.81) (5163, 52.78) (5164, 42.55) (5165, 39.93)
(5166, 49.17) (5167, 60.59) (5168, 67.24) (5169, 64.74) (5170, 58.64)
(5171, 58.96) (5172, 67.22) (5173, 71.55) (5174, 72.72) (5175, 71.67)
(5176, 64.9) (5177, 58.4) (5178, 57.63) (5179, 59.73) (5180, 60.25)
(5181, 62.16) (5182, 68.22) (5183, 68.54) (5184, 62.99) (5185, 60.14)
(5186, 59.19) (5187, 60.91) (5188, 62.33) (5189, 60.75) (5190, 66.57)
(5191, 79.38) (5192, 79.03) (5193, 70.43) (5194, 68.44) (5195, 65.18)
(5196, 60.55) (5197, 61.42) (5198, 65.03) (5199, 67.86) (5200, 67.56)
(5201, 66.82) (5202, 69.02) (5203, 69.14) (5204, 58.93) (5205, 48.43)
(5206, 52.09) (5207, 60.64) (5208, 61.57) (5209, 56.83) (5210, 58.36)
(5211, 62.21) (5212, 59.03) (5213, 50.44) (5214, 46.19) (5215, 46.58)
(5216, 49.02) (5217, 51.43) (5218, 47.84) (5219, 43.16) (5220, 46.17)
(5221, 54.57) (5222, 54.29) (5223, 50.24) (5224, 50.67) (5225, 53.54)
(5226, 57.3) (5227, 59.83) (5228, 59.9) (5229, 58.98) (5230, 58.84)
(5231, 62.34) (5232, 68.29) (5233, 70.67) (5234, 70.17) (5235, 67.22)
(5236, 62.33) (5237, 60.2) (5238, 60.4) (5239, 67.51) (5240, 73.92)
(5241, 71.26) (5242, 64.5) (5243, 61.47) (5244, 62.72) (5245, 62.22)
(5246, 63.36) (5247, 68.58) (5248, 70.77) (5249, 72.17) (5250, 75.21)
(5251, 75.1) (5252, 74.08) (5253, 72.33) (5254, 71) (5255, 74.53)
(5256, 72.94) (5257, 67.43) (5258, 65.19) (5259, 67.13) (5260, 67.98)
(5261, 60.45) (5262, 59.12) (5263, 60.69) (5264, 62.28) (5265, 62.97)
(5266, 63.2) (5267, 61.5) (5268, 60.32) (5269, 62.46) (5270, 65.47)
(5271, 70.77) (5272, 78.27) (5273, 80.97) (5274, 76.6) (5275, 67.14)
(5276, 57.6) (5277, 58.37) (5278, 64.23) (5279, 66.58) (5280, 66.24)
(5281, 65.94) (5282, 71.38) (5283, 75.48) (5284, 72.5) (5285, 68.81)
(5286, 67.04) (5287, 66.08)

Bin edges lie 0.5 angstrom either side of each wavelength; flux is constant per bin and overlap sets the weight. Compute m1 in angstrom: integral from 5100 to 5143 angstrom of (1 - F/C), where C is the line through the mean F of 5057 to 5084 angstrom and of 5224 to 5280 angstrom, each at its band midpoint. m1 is 6.76 angstrom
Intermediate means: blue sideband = 55.1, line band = 49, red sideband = 65.9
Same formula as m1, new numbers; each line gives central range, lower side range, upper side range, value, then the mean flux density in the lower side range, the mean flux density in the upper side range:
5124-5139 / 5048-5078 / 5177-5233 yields 3.1 angstrom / 56.8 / 59.8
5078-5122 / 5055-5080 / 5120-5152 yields 1.3 angstrom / 56.5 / 50.2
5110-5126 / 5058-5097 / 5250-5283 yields 4.4 angstrom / 55.3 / 67.4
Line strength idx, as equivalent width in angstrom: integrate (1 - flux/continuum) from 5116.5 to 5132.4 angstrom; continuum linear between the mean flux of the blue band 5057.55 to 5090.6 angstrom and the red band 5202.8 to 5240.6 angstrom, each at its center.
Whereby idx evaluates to 5.4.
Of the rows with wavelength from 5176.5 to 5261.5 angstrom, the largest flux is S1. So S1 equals 79.38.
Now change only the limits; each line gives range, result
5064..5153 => 75.42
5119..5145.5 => 72.92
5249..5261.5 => 75.21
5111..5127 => 52.79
